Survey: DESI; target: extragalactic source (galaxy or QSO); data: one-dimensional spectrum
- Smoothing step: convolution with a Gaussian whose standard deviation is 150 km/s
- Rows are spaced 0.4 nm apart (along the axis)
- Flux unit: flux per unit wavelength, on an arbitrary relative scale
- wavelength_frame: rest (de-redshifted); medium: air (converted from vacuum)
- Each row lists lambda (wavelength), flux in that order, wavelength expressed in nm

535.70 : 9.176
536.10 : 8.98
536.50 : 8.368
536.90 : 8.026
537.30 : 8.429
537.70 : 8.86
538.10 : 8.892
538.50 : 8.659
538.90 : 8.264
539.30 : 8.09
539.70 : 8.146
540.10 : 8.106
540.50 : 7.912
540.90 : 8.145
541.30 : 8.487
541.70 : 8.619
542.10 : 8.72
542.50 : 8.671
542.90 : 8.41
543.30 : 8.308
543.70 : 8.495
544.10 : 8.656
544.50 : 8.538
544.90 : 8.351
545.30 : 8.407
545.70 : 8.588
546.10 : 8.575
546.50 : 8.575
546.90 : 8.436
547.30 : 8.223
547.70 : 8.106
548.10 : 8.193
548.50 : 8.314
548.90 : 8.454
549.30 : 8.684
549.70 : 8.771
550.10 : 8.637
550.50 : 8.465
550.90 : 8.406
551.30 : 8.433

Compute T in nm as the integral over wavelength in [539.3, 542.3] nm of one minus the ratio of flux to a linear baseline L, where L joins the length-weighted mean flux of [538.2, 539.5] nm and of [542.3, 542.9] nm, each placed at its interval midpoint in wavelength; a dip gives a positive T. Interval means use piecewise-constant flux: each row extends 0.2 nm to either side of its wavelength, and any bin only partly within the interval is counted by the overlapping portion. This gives 0.07 nm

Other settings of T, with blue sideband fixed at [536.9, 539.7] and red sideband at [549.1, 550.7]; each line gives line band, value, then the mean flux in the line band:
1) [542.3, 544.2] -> 0.009 nm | 8.5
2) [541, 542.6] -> -0.013 nm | 8.59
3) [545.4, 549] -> 0.090 nm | 8.38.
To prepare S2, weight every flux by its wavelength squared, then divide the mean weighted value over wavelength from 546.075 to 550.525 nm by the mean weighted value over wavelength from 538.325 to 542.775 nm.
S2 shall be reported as 1.04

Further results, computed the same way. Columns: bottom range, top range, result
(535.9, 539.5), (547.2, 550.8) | 1.03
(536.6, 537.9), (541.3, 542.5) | 1.04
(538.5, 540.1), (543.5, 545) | 1.06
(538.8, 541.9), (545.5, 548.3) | 1.04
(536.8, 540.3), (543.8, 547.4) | 1.04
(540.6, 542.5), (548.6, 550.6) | 1.04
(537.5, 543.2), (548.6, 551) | 1.05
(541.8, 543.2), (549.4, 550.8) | 1.03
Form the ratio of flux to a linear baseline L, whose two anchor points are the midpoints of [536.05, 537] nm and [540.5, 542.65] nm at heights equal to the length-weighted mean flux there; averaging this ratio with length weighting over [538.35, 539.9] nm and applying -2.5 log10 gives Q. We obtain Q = 0.02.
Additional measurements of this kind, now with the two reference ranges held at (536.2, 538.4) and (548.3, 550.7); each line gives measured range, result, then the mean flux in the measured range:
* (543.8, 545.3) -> 0.01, 8.5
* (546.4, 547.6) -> 0.02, 8.37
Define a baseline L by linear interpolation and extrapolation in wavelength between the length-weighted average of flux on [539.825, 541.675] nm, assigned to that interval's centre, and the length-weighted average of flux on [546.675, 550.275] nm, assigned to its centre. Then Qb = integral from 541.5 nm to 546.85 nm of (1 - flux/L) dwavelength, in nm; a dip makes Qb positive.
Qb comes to -0.15 nm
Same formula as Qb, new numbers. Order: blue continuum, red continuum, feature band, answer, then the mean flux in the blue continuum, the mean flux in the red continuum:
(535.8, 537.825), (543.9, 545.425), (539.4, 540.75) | 0.07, 8.55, 8.49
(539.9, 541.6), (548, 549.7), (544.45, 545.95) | -0.02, 8.19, 8.47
